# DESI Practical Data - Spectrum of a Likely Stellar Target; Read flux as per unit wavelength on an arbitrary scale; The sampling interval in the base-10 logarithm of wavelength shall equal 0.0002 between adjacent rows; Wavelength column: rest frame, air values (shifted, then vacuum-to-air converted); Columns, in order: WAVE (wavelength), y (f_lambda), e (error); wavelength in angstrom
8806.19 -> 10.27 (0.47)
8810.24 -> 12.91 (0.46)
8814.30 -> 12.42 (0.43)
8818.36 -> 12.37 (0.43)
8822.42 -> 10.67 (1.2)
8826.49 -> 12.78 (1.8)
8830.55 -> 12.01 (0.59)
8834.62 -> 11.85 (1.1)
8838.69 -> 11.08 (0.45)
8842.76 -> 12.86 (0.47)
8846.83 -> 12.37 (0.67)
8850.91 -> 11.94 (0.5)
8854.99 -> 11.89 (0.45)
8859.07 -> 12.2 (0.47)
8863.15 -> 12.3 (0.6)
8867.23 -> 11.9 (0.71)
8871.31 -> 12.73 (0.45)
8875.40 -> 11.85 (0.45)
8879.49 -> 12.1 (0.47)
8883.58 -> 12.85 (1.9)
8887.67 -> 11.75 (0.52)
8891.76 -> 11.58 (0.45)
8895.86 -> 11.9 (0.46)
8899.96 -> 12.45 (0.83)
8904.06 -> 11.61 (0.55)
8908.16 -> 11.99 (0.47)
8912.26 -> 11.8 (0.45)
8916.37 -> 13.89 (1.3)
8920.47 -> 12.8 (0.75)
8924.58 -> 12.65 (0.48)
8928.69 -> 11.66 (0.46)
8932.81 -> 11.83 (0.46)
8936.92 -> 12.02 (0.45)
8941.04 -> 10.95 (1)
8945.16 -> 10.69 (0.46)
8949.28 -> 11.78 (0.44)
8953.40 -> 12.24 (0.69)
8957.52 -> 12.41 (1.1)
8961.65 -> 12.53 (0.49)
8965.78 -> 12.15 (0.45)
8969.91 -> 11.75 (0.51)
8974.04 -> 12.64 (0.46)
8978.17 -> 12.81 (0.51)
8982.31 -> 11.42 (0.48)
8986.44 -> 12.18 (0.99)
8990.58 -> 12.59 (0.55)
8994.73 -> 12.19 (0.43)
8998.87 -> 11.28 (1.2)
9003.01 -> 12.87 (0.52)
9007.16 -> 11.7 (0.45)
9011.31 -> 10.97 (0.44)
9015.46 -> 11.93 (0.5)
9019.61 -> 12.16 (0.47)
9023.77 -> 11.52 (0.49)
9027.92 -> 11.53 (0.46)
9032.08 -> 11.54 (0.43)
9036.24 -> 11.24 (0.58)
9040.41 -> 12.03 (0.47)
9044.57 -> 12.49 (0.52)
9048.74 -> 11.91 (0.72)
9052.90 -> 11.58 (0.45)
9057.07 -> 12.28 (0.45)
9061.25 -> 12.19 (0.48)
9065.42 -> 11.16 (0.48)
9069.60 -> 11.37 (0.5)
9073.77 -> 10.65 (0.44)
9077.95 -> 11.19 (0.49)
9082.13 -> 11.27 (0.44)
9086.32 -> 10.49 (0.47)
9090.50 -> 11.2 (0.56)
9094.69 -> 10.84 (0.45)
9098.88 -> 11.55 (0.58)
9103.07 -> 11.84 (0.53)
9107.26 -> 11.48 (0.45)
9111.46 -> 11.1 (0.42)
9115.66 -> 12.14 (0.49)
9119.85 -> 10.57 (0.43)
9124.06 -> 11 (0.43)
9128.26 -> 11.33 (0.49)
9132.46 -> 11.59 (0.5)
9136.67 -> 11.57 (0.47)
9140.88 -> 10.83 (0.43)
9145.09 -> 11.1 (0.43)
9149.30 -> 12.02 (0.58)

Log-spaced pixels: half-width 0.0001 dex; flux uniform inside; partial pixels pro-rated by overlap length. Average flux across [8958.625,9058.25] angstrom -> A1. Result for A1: 12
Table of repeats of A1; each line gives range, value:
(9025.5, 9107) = 11.5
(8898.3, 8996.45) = 12.1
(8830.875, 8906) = 12.1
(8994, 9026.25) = 11.8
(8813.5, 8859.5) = 12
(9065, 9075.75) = 11.1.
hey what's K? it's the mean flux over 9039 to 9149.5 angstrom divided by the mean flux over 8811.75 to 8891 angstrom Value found 0.9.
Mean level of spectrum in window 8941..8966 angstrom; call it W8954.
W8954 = 11.9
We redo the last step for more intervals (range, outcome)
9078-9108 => 11.2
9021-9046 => 11.7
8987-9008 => 12.2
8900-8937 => 12.3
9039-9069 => 11.9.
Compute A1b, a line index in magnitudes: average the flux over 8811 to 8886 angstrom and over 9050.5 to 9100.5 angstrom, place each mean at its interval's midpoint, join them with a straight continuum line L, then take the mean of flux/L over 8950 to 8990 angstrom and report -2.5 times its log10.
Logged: -0.05 mag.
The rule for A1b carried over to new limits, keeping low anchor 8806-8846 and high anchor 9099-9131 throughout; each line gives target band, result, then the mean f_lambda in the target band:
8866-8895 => -0.019 mag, 12.1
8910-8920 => -0.089 mag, 12.8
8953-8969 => -0.053 mag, 12.3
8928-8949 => 0.030 mag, 11.4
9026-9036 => 0.007 mag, 11.5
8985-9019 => -0.032 mag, 12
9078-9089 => 0.047 mag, 11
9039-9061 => -0.051 mag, 12.1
